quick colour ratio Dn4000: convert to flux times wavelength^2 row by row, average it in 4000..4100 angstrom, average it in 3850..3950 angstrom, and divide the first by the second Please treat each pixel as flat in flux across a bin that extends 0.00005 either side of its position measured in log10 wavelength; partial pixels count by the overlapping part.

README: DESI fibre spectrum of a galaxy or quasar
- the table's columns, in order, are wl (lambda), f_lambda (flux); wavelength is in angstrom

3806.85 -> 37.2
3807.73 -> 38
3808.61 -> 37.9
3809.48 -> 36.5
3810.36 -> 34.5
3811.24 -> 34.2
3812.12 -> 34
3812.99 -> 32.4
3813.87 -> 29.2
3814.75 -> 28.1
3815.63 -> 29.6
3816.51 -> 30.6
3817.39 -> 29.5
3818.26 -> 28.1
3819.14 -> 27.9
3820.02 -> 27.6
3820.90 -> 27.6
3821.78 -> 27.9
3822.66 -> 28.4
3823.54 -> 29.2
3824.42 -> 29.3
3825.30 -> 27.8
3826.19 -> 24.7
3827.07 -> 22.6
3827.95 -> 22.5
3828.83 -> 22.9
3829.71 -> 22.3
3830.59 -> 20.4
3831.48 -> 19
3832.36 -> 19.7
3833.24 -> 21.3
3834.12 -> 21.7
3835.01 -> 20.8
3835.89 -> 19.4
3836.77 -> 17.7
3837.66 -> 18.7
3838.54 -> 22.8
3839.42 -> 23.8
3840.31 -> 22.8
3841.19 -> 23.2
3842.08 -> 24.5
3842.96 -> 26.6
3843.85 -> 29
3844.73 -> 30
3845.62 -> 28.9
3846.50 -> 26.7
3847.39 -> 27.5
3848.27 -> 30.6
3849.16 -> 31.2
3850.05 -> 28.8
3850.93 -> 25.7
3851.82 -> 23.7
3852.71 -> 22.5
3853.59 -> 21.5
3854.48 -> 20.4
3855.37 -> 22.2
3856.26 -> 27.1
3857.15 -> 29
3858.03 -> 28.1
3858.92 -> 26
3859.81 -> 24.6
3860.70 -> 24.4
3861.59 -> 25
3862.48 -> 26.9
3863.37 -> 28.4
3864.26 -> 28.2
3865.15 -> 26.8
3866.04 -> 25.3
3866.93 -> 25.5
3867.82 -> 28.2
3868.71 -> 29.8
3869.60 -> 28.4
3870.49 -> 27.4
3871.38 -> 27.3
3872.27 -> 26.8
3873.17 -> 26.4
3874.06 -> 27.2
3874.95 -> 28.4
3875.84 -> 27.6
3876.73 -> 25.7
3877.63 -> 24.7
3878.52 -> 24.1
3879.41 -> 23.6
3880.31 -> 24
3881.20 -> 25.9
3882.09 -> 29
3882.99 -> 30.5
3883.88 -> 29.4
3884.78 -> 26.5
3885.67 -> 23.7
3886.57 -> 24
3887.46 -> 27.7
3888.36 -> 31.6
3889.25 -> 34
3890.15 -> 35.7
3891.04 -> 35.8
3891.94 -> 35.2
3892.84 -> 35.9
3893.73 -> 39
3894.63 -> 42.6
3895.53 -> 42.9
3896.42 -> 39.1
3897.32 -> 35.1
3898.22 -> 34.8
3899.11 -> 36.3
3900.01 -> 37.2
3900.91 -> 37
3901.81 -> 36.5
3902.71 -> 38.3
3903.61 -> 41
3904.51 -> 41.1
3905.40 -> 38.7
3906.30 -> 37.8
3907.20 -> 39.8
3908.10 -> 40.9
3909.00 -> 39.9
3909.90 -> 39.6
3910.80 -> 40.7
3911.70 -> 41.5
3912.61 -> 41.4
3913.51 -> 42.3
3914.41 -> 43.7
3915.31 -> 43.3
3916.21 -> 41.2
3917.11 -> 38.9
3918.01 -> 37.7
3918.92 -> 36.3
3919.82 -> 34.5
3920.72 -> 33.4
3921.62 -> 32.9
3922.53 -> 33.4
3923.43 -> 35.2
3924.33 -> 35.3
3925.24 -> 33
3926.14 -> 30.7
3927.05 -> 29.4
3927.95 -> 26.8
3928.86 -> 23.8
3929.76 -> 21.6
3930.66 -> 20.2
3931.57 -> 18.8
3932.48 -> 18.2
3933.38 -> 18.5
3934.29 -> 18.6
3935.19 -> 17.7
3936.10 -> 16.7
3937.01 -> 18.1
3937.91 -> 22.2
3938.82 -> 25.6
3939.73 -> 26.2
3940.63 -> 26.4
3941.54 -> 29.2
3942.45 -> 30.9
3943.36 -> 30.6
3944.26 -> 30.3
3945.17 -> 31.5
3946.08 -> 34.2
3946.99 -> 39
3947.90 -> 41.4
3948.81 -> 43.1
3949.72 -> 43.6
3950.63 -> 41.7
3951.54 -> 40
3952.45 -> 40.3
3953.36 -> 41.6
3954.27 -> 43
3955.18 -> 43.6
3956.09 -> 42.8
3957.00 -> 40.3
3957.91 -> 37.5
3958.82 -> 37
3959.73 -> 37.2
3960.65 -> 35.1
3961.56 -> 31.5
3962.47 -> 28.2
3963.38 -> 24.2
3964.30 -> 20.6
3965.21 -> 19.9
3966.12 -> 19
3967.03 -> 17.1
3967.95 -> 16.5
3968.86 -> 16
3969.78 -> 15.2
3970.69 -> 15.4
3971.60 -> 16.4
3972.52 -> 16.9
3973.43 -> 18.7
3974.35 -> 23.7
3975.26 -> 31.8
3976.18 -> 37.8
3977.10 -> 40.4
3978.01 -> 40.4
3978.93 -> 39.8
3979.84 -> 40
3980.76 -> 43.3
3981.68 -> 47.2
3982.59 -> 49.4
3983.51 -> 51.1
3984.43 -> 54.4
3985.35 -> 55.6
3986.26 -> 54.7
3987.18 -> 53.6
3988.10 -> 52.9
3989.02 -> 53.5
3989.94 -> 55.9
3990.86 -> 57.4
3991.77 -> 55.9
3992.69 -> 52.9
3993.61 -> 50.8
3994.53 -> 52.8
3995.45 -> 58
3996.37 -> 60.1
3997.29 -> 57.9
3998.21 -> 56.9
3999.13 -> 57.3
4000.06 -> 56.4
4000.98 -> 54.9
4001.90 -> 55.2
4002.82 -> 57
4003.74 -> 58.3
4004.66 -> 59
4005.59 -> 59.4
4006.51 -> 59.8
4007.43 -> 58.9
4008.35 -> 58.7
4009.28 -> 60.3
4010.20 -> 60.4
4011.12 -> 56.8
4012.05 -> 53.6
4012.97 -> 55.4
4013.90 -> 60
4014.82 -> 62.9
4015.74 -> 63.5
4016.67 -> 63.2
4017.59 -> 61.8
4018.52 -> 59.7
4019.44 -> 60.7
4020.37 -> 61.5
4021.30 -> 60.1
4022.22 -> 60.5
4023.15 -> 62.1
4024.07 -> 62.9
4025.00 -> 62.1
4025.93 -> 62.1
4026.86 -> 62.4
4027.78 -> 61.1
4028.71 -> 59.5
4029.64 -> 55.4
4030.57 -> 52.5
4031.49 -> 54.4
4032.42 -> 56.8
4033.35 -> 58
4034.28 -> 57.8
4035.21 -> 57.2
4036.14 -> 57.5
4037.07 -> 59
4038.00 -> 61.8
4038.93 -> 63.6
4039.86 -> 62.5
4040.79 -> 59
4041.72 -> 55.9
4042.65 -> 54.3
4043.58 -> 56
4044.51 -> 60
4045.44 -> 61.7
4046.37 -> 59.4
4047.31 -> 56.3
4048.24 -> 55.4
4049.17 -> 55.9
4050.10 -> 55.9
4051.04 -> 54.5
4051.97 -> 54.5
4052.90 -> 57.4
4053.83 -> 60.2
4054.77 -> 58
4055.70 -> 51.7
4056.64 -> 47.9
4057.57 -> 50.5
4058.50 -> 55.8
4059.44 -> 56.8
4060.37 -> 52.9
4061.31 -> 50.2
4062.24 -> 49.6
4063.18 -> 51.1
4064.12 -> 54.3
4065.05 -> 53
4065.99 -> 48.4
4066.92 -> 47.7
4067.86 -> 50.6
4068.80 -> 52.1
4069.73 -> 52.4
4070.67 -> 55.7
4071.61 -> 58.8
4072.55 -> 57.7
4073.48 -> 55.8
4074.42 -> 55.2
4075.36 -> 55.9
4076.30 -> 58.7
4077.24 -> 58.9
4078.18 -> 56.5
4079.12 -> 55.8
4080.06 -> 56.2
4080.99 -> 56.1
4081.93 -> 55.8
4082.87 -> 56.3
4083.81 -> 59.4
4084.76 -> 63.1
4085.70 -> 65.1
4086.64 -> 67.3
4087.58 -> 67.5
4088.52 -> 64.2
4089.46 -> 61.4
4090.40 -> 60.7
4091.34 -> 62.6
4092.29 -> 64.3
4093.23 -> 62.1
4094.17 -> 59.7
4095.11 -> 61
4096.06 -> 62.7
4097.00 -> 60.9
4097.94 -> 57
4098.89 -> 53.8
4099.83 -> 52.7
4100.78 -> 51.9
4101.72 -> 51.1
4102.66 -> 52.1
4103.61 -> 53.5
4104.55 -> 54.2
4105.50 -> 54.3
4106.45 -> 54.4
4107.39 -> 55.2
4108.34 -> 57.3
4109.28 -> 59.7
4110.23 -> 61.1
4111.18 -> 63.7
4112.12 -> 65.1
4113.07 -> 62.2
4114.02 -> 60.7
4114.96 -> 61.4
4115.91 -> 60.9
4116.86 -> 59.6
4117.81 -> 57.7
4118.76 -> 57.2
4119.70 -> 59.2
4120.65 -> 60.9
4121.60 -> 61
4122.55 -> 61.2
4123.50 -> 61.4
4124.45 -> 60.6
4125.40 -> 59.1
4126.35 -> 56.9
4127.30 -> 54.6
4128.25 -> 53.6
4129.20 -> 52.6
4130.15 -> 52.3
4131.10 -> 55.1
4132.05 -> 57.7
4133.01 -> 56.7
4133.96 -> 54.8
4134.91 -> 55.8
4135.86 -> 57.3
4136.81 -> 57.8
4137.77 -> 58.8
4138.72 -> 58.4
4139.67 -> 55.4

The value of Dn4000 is 2.0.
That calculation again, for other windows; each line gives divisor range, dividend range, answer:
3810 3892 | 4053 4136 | 2.43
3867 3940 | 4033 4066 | 1.91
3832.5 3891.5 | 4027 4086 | 2.36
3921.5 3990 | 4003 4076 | 1.83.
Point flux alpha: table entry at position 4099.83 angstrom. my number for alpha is 52.7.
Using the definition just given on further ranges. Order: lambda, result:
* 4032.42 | 56.8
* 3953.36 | 41.6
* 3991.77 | 55.9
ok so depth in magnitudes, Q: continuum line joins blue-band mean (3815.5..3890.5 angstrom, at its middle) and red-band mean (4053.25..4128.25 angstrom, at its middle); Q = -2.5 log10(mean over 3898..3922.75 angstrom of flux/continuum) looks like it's -0.15 mag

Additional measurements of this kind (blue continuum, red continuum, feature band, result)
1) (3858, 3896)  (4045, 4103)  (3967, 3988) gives 0.224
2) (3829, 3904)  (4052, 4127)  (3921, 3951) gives 0.283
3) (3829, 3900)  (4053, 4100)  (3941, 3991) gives 0.154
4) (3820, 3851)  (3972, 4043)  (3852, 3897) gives 0.117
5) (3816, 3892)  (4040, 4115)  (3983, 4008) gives -0.220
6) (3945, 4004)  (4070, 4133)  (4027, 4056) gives -0.152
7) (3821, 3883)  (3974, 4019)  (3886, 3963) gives 0.138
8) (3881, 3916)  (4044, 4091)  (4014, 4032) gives -0.183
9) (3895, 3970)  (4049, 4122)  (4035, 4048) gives -0.174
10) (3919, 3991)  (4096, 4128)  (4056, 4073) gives -0.043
